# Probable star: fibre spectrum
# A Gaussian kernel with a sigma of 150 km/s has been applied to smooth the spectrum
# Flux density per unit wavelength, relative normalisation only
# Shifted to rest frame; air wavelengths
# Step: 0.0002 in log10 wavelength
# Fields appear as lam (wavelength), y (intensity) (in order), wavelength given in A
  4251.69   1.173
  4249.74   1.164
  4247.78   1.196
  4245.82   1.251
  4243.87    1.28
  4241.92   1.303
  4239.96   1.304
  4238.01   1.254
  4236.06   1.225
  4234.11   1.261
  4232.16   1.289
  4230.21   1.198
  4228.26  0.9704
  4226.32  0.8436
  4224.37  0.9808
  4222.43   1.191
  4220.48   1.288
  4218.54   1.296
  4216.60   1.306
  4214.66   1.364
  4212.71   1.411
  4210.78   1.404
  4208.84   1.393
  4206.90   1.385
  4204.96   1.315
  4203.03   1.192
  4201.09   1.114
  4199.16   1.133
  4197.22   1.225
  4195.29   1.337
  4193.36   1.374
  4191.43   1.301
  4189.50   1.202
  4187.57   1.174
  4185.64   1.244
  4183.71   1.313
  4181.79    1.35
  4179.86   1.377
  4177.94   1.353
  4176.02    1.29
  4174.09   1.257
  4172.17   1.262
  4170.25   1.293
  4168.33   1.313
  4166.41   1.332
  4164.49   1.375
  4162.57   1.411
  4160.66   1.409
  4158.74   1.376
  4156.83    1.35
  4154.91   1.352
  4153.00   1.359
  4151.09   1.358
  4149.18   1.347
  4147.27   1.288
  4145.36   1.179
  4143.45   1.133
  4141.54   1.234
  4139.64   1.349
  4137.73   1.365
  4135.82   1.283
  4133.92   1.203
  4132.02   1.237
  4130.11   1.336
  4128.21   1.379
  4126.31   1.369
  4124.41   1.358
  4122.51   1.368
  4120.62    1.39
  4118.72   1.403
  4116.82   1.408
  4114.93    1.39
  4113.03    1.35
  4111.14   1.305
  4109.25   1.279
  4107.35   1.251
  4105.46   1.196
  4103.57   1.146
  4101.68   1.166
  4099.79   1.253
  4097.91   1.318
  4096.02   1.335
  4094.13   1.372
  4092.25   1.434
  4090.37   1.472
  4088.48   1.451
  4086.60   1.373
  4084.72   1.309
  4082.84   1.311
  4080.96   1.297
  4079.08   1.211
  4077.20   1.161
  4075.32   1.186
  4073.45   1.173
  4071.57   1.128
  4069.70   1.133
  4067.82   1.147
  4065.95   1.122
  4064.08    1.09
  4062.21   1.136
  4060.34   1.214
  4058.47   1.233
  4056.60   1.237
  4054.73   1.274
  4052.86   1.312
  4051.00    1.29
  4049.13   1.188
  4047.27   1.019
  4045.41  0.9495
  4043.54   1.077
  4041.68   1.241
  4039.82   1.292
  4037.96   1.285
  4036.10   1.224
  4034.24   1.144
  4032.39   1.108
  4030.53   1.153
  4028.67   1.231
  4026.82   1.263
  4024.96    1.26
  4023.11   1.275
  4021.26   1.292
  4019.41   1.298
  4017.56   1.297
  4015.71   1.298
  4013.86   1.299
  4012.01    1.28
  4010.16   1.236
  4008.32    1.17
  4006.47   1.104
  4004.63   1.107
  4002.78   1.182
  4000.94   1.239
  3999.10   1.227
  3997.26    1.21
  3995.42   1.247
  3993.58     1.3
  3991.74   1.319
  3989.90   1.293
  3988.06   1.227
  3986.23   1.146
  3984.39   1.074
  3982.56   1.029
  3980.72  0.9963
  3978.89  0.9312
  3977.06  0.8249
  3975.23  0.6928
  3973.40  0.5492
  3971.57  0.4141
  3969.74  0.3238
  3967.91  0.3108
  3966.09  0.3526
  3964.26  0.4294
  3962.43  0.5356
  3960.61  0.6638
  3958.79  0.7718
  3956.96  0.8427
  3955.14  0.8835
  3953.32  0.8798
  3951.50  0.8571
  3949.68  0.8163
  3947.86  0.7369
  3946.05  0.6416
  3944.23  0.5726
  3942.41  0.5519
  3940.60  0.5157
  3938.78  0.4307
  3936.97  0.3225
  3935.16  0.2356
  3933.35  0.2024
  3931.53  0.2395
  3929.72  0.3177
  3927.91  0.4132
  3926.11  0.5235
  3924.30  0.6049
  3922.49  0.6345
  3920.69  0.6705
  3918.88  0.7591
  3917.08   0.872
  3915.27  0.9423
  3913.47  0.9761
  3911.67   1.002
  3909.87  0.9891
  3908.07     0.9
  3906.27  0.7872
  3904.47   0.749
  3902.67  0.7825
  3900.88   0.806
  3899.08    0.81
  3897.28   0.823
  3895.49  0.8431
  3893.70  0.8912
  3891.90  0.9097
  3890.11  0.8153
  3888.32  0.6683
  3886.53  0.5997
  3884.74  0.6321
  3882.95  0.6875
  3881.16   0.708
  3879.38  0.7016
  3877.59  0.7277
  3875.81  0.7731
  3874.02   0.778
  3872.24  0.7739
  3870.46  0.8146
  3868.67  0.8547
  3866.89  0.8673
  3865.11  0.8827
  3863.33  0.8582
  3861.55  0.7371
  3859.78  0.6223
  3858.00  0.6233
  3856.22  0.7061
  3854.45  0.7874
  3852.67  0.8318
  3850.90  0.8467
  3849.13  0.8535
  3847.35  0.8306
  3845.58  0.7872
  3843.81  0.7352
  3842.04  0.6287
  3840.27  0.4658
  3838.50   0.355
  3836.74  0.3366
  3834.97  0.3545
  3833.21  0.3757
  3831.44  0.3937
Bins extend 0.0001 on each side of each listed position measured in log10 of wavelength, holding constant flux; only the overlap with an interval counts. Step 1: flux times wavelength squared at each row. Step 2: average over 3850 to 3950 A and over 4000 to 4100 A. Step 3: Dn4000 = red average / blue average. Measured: 1.9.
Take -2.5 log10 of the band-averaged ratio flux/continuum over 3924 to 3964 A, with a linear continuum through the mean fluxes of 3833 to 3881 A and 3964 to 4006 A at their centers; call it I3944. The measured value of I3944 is 0.464 mag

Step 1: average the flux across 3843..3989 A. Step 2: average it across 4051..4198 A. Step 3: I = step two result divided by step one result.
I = 1.79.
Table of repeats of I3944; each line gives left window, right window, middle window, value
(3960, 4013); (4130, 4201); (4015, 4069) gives -0.14 mag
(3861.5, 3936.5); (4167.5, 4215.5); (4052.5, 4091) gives -0.16 mag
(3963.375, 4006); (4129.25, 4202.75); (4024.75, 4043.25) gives -0.18 mag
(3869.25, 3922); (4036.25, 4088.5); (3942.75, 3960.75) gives 0.22 mag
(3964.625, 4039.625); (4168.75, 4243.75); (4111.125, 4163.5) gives -0.12 mag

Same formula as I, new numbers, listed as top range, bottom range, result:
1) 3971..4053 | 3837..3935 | 1.59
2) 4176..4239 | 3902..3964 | 1.89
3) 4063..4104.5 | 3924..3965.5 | 2.23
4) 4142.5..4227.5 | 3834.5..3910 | 1.73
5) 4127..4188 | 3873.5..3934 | 1.81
